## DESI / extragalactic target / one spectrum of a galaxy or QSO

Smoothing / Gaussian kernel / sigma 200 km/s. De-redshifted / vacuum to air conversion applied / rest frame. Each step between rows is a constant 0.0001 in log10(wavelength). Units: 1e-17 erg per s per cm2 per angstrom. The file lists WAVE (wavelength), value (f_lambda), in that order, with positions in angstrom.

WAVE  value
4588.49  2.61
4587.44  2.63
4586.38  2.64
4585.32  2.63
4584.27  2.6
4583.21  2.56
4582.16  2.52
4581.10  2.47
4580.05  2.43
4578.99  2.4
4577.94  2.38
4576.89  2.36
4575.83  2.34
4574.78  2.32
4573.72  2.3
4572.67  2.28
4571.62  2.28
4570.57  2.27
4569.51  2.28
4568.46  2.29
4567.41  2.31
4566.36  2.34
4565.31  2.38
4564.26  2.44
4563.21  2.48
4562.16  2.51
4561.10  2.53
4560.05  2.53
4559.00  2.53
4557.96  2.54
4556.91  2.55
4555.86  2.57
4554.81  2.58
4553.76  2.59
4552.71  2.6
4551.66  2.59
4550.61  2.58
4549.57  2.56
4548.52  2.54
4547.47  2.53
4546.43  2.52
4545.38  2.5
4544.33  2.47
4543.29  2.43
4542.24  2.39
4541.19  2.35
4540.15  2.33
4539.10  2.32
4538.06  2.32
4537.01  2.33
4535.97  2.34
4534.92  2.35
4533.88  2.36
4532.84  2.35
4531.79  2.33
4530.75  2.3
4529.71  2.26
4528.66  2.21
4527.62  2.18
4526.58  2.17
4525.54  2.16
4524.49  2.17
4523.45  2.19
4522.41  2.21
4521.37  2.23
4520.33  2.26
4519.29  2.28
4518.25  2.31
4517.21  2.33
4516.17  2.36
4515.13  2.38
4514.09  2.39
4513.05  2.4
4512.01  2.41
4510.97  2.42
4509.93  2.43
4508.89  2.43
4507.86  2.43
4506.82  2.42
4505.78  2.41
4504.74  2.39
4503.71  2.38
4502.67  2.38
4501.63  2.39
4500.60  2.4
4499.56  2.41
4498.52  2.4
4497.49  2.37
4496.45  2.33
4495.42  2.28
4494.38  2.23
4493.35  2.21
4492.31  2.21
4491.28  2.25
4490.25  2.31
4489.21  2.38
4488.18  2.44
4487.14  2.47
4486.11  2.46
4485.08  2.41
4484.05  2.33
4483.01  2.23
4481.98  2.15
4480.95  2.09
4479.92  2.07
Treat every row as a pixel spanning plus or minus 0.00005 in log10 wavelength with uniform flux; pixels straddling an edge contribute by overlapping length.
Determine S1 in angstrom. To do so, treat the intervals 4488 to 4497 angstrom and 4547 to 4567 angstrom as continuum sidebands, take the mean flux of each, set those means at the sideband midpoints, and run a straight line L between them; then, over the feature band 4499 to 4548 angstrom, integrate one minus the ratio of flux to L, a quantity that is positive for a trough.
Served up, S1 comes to 1.1 angstrom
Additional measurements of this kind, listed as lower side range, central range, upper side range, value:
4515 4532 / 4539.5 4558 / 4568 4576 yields -1.93 angstrom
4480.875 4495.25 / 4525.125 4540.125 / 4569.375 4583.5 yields 0.32 angstrom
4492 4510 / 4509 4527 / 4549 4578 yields 0.60 angstrom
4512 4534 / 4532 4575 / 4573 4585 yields -1.30 angstrom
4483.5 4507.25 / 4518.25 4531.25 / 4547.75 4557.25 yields 1.29 angstrom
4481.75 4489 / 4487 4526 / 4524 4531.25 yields -0.89 angstrom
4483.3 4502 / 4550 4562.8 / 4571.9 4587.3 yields -0.73 angstrom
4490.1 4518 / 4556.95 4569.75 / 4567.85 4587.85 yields -0.17 angstrom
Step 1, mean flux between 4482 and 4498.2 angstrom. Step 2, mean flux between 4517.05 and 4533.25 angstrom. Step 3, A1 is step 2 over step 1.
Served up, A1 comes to 0.97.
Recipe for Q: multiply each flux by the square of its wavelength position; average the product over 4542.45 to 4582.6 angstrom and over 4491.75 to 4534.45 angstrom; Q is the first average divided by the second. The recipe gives 1.08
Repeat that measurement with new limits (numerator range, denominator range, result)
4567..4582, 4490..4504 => 1.04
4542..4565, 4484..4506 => 1.10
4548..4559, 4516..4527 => 1.16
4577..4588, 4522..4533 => 1.16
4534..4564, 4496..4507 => 1.06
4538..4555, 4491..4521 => 1.07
